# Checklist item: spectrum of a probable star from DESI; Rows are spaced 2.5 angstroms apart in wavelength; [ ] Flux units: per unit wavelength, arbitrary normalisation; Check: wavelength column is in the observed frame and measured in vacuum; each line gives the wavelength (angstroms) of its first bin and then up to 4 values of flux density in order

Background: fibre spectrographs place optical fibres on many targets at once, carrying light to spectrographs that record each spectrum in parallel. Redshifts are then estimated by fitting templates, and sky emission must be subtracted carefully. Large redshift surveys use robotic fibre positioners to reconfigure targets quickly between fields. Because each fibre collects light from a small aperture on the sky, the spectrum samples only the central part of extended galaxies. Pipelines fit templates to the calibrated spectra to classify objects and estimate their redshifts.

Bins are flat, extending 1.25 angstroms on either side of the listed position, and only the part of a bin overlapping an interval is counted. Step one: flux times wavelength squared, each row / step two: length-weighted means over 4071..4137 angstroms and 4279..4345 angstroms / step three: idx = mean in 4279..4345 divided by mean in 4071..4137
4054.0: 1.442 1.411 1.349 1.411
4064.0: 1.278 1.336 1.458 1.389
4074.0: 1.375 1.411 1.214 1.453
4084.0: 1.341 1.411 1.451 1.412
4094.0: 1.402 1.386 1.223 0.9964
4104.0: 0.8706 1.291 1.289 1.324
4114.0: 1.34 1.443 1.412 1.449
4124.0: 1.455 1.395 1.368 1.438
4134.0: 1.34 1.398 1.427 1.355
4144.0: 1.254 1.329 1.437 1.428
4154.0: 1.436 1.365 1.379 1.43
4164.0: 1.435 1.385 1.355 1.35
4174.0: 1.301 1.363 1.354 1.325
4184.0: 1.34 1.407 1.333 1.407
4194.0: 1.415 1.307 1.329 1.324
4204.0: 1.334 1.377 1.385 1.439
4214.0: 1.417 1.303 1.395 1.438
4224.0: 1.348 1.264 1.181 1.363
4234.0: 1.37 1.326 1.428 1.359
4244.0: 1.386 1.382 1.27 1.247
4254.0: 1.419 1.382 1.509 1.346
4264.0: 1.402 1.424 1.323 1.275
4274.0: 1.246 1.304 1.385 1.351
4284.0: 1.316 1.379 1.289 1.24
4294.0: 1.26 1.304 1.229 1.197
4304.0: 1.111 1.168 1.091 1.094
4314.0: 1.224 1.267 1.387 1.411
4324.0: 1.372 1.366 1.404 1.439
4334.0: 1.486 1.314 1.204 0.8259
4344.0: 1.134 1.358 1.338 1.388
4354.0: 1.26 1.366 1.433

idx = 1.0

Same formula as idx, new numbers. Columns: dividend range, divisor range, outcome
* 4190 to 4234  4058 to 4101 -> 1.06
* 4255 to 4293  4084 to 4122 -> 1.11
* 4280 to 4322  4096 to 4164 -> 1.01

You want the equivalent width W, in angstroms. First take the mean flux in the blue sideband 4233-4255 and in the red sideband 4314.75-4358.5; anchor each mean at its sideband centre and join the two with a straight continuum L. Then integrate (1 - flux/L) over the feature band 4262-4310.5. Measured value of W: 2.1 angstroms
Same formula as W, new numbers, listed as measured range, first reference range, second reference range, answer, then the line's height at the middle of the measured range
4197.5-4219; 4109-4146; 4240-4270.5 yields 0.2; 1.37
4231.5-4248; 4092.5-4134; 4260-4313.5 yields -1.1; 1.29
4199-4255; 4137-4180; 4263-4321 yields -1.2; 1.32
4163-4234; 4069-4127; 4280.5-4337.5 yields -2.2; 1.32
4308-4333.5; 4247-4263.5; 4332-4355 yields -0.5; 1.29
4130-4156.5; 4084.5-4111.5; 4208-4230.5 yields -1.6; 1.31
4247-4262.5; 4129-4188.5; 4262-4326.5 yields -0.6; 1.31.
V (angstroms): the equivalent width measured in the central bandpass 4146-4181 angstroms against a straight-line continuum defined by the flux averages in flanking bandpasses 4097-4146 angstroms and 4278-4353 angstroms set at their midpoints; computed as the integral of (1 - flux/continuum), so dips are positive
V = -1.9 angstroms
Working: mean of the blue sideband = 1.32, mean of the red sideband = 1.28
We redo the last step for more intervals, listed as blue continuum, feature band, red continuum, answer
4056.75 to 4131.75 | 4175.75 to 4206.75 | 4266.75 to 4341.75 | -0.9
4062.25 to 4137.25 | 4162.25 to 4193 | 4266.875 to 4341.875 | -1.0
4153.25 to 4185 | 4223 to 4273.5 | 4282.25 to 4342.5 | -1.4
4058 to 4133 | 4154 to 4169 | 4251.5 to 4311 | -0.8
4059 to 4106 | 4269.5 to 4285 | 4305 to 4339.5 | -0.1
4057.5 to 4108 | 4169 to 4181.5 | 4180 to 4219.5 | 0.1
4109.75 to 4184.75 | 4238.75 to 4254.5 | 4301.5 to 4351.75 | -0.4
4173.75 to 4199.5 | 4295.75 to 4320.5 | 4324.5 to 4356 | 1.9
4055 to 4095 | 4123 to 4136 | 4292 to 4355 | -0.4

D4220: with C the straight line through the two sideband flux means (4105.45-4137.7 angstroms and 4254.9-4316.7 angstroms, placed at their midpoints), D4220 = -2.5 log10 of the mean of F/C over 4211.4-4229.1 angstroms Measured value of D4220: -0.02 mag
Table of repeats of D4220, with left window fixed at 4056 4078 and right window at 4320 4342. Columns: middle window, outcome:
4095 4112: 0.15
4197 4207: 0.01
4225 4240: 0.02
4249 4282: -0.01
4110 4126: -0.03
